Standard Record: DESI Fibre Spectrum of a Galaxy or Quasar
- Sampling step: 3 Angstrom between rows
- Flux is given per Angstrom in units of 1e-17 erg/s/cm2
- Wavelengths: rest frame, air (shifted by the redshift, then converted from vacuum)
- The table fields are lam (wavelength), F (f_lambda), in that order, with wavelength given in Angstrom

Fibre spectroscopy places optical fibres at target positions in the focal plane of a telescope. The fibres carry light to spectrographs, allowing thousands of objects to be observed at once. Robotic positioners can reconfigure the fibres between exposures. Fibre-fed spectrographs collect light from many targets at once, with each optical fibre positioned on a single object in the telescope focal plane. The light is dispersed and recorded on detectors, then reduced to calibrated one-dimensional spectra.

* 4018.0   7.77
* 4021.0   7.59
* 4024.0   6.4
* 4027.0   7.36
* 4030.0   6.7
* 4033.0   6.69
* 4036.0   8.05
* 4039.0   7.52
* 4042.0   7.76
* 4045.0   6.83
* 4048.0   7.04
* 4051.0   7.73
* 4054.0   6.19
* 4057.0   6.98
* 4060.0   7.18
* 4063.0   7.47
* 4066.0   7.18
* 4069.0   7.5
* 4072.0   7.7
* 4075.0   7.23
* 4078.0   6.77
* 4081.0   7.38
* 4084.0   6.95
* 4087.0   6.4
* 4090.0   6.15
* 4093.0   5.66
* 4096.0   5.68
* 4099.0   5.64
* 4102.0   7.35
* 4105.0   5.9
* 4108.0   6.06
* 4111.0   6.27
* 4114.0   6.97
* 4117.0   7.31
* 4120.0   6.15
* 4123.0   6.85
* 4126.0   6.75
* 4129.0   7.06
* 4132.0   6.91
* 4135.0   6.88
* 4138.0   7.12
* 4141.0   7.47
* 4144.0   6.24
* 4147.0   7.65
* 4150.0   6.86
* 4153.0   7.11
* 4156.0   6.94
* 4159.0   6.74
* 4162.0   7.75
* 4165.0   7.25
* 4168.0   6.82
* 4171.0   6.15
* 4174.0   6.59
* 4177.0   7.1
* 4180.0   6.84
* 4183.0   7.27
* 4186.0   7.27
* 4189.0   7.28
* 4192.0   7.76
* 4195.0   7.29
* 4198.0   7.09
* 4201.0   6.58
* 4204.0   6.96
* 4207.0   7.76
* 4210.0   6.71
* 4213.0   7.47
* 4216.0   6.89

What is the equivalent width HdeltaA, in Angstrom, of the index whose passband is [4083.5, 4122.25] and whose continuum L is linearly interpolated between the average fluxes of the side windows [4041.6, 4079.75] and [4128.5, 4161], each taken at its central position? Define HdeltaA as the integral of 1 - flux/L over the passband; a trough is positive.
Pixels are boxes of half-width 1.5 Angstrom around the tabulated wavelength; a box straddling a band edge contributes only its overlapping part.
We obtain 4.1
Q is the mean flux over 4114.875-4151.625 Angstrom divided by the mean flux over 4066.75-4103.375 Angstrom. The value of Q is 1.0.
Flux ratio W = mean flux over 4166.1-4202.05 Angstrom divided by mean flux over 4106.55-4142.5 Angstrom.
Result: 1.0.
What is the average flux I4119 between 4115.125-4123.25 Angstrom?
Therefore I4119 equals 6.77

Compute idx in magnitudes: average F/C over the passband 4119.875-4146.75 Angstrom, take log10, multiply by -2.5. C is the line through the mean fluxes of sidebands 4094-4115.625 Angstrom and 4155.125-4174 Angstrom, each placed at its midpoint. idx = -0.053 mag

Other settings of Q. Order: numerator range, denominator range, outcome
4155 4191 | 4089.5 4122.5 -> 1.11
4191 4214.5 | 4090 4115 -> 1.16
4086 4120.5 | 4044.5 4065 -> 0.89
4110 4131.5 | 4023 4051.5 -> 0.94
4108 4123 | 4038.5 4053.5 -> 0.91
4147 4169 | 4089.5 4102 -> 1.20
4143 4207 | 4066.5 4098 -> 1.05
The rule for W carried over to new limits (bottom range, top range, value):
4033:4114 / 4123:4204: 1.02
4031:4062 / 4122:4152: 0.97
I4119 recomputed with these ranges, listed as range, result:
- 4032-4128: 6.85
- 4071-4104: 6.6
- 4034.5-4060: 7.26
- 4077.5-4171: 6.73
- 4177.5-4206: 7.16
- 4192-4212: 7.13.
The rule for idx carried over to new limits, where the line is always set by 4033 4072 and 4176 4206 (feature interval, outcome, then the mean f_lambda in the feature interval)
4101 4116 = 0.11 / 6.51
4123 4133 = 0.05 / 6.9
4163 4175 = 0.07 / 6.75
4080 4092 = 0.09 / 6.65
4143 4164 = 0.02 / 7.07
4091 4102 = 0.22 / 5.91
